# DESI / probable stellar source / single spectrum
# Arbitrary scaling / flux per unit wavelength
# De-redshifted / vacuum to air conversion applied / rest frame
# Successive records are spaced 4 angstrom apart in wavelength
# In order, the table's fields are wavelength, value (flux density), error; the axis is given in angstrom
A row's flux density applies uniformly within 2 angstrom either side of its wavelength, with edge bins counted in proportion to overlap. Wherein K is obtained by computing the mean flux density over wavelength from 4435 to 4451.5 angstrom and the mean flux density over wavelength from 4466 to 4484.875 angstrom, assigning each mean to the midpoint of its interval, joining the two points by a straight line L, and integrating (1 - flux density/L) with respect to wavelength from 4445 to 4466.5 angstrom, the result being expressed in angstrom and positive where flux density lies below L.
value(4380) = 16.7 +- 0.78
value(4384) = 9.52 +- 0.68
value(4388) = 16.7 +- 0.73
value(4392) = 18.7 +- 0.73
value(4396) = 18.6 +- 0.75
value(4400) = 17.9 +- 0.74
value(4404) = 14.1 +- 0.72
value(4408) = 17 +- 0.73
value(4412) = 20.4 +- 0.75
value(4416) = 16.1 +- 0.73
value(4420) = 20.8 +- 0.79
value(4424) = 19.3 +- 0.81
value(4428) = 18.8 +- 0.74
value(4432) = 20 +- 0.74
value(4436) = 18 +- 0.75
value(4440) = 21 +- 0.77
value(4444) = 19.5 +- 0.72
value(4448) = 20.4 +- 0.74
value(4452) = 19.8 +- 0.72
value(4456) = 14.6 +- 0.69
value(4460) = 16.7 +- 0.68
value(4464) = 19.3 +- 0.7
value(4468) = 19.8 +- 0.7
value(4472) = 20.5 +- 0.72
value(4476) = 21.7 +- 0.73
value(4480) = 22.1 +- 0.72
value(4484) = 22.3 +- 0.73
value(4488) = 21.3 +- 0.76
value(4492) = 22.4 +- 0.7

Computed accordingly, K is 2.2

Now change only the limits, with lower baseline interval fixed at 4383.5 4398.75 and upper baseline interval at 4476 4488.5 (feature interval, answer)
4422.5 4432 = -0.3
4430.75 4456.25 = 0.4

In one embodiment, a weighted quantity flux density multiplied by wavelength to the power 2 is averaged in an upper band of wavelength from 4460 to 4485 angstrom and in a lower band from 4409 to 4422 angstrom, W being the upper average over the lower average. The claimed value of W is 1.11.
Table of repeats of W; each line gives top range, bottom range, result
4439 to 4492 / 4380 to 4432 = 1.18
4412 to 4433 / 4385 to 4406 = 1.15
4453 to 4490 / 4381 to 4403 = 1.27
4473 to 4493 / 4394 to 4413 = 1.30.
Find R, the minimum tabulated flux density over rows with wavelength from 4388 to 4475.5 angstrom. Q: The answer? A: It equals 14.1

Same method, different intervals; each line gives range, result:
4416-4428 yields 16.1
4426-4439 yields 18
